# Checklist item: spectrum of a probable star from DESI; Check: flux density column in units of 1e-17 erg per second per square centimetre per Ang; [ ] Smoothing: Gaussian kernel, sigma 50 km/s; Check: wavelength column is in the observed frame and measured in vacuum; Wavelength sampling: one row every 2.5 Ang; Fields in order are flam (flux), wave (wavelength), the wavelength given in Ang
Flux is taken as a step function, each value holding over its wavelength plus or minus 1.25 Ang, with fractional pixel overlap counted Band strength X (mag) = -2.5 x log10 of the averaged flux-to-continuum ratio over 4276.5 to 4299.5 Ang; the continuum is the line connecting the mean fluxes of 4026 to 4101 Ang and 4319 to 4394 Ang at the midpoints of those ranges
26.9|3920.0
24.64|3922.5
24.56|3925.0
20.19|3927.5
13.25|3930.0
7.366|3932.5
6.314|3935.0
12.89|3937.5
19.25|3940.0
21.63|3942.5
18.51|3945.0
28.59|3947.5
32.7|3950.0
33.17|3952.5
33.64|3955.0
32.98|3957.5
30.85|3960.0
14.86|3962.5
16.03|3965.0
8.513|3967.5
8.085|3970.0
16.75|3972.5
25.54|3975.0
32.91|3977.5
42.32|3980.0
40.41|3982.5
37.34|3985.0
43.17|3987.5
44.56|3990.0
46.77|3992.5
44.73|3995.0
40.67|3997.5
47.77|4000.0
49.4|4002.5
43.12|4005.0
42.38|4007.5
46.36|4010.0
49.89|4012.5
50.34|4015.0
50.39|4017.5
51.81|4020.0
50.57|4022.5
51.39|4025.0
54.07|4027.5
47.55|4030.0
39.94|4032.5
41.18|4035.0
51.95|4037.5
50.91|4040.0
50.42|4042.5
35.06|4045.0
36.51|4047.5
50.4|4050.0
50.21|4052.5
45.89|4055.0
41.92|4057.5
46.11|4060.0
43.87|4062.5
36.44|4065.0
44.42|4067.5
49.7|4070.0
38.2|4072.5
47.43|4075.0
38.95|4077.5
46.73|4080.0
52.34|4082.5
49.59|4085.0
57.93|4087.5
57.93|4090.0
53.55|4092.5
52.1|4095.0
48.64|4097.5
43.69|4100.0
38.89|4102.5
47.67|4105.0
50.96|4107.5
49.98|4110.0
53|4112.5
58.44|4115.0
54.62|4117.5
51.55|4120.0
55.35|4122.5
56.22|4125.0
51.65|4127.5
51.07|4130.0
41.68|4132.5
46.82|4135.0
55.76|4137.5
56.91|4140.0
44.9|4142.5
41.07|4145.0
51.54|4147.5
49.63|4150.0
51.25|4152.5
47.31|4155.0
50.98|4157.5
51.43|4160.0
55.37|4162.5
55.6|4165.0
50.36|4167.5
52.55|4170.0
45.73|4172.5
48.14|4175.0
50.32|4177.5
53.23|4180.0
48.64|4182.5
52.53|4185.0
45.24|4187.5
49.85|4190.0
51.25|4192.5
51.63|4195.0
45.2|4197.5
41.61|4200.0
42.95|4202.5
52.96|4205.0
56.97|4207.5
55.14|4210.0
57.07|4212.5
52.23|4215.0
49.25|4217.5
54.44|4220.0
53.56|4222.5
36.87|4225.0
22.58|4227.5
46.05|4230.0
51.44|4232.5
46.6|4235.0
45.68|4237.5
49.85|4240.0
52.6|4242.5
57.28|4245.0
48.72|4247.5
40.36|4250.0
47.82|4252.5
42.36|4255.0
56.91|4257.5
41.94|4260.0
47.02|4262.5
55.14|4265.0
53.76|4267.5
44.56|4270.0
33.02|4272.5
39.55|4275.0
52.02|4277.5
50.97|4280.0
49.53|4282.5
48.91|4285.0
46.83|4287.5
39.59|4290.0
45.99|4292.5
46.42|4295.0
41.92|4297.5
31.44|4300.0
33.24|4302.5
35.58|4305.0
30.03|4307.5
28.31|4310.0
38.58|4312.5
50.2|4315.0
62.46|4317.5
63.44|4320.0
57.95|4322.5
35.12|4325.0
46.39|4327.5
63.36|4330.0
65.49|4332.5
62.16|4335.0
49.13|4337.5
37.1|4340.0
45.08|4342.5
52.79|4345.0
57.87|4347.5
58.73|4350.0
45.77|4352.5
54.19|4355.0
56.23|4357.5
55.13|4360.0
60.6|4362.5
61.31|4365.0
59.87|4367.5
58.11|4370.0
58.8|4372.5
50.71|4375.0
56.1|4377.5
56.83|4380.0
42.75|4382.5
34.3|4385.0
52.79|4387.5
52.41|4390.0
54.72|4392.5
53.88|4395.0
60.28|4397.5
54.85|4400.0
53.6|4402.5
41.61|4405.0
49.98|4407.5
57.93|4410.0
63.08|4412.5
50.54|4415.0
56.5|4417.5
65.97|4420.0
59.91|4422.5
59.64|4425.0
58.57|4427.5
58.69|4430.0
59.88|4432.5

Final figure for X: 0.12 mag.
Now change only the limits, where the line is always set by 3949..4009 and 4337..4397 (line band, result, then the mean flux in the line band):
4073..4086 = -0.20 mag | 46.5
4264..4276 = 0.07 mag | 45.1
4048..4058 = -0.24 mag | 46.7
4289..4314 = 0.31 mag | 37.2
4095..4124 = -0.25 mag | 50.4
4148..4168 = -0.21 mag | 51.5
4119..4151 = -0.21 mag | 50.3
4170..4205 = -0.11 mag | 48.5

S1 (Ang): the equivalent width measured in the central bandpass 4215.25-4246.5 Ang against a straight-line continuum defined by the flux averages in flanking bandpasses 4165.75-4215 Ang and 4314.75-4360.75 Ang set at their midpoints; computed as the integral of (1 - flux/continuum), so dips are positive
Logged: 2.3 Ang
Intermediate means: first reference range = 50.2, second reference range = 53.7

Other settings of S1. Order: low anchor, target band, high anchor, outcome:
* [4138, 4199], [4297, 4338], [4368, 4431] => 4.8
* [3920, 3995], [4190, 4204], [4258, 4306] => -2.7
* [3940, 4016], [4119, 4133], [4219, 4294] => -3.8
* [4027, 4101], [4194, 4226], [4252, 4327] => -3.1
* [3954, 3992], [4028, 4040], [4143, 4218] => -3.8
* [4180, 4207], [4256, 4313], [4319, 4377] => 9.7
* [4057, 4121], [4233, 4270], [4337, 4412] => 1.5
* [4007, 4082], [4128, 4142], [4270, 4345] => -1.3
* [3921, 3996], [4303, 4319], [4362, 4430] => 2.8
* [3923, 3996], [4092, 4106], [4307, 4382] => -4.5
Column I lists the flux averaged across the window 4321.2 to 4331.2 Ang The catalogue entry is 50.7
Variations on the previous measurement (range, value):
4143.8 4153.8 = 48.4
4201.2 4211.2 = 51.9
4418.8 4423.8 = 62.9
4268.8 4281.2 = 44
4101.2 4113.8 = 48.1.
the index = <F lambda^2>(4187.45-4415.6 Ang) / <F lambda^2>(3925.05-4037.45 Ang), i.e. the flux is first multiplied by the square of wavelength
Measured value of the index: 1.7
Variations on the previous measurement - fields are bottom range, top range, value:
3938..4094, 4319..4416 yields 1.56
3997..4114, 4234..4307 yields 1.07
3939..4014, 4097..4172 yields 1.64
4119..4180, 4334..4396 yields 1.16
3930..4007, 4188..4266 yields 1.87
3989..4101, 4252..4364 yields 1.16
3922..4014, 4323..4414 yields 2.15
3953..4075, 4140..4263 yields 1.32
